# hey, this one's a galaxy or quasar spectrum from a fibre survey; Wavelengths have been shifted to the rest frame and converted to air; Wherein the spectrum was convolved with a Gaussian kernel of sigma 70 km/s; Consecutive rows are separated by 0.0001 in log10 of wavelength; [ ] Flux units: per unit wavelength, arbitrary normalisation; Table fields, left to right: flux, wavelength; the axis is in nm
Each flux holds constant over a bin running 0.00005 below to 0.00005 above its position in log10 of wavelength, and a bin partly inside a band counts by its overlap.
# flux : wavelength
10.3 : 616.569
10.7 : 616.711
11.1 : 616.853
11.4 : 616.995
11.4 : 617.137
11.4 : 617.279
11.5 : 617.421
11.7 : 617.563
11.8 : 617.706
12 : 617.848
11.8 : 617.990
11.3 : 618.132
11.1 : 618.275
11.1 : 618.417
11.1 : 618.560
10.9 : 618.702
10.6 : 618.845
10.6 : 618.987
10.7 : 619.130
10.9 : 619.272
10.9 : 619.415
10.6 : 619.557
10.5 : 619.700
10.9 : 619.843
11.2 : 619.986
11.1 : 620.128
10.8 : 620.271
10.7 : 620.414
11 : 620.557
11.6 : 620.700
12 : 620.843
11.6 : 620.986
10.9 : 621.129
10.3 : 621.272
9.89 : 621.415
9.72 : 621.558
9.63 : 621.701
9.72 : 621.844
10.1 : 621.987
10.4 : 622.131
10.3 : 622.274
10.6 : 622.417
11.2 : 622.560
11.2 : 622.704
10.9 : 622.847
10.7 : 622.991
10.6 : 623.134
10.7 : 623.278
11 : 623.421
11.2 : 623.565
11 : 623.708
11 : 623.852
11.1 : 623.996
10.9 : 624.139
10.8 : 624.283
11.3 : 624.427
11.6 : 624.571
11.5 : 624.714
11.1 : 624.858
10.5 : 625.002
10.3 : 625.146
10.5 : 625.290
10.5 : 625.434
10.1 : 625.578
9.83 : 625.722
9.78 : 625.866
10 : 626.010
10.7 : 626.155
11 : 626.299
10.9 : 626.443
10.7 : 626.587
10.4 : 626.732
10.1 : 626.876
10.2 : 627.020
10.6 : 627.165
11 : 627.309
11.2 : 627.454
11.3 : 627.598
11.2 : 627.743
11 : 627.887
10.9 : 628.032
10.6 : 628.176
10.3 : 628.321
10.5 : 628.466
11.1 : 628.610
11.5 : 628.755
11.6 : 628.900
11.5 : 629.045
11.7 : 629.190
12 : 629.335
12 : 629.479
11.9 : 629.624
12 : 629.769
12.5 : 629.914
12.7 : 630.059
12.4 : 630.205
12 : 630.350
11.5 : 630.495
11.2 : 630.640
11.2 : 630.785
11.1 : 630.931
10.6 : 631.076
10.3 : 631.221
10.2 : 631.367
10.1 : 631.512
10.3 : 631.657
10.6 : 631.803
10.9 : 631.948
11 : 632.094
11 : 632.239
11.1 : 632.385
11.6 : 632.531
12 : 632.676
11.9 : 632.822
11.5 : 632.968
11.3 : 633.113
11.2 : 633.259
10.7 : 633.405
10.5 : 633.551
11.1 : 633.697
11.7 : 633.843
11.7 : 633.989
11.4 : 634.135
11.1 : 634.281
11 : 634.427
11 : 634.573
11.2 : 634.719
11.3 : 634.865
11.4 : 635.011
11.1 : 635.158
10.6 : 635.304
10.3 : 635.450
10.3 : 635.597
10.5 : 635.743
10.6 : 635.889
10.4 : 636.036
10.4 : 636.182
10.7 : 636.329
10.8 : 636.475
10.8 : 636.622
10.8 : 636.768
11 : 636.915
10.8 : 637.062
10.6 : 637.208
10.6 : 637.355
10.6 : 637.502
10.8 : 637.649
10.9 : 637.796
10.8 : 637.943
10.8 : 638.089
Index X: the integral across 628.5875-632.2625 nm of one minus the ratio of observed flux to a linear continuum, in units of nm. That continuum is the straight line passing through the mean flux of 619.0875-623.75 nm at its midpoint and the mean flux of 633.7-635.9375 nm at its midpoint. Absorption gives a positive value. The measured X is -0.14 nm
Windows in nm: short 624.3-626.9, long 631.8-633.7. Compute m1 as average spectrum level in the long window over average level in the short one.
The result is 1.1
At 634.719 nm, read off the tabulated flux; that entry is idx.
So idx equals 11.2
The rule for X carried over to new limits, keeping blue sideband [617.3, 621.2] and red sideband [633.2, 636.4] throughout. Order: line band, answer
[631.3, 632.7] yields 0.014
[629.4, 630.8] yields -0.126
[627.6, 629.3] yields -0.016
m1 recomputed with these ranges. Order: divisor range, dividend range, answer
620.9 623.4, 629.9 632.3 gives 1.06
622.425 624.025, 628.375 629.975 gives 1.06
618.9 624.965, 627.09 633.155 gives 1.04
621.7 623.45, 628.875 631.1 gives 1.11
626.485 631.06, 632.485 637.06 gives 0.98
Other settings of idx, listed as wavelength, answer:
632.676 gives 12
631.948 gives 10.9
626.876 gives 10.1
